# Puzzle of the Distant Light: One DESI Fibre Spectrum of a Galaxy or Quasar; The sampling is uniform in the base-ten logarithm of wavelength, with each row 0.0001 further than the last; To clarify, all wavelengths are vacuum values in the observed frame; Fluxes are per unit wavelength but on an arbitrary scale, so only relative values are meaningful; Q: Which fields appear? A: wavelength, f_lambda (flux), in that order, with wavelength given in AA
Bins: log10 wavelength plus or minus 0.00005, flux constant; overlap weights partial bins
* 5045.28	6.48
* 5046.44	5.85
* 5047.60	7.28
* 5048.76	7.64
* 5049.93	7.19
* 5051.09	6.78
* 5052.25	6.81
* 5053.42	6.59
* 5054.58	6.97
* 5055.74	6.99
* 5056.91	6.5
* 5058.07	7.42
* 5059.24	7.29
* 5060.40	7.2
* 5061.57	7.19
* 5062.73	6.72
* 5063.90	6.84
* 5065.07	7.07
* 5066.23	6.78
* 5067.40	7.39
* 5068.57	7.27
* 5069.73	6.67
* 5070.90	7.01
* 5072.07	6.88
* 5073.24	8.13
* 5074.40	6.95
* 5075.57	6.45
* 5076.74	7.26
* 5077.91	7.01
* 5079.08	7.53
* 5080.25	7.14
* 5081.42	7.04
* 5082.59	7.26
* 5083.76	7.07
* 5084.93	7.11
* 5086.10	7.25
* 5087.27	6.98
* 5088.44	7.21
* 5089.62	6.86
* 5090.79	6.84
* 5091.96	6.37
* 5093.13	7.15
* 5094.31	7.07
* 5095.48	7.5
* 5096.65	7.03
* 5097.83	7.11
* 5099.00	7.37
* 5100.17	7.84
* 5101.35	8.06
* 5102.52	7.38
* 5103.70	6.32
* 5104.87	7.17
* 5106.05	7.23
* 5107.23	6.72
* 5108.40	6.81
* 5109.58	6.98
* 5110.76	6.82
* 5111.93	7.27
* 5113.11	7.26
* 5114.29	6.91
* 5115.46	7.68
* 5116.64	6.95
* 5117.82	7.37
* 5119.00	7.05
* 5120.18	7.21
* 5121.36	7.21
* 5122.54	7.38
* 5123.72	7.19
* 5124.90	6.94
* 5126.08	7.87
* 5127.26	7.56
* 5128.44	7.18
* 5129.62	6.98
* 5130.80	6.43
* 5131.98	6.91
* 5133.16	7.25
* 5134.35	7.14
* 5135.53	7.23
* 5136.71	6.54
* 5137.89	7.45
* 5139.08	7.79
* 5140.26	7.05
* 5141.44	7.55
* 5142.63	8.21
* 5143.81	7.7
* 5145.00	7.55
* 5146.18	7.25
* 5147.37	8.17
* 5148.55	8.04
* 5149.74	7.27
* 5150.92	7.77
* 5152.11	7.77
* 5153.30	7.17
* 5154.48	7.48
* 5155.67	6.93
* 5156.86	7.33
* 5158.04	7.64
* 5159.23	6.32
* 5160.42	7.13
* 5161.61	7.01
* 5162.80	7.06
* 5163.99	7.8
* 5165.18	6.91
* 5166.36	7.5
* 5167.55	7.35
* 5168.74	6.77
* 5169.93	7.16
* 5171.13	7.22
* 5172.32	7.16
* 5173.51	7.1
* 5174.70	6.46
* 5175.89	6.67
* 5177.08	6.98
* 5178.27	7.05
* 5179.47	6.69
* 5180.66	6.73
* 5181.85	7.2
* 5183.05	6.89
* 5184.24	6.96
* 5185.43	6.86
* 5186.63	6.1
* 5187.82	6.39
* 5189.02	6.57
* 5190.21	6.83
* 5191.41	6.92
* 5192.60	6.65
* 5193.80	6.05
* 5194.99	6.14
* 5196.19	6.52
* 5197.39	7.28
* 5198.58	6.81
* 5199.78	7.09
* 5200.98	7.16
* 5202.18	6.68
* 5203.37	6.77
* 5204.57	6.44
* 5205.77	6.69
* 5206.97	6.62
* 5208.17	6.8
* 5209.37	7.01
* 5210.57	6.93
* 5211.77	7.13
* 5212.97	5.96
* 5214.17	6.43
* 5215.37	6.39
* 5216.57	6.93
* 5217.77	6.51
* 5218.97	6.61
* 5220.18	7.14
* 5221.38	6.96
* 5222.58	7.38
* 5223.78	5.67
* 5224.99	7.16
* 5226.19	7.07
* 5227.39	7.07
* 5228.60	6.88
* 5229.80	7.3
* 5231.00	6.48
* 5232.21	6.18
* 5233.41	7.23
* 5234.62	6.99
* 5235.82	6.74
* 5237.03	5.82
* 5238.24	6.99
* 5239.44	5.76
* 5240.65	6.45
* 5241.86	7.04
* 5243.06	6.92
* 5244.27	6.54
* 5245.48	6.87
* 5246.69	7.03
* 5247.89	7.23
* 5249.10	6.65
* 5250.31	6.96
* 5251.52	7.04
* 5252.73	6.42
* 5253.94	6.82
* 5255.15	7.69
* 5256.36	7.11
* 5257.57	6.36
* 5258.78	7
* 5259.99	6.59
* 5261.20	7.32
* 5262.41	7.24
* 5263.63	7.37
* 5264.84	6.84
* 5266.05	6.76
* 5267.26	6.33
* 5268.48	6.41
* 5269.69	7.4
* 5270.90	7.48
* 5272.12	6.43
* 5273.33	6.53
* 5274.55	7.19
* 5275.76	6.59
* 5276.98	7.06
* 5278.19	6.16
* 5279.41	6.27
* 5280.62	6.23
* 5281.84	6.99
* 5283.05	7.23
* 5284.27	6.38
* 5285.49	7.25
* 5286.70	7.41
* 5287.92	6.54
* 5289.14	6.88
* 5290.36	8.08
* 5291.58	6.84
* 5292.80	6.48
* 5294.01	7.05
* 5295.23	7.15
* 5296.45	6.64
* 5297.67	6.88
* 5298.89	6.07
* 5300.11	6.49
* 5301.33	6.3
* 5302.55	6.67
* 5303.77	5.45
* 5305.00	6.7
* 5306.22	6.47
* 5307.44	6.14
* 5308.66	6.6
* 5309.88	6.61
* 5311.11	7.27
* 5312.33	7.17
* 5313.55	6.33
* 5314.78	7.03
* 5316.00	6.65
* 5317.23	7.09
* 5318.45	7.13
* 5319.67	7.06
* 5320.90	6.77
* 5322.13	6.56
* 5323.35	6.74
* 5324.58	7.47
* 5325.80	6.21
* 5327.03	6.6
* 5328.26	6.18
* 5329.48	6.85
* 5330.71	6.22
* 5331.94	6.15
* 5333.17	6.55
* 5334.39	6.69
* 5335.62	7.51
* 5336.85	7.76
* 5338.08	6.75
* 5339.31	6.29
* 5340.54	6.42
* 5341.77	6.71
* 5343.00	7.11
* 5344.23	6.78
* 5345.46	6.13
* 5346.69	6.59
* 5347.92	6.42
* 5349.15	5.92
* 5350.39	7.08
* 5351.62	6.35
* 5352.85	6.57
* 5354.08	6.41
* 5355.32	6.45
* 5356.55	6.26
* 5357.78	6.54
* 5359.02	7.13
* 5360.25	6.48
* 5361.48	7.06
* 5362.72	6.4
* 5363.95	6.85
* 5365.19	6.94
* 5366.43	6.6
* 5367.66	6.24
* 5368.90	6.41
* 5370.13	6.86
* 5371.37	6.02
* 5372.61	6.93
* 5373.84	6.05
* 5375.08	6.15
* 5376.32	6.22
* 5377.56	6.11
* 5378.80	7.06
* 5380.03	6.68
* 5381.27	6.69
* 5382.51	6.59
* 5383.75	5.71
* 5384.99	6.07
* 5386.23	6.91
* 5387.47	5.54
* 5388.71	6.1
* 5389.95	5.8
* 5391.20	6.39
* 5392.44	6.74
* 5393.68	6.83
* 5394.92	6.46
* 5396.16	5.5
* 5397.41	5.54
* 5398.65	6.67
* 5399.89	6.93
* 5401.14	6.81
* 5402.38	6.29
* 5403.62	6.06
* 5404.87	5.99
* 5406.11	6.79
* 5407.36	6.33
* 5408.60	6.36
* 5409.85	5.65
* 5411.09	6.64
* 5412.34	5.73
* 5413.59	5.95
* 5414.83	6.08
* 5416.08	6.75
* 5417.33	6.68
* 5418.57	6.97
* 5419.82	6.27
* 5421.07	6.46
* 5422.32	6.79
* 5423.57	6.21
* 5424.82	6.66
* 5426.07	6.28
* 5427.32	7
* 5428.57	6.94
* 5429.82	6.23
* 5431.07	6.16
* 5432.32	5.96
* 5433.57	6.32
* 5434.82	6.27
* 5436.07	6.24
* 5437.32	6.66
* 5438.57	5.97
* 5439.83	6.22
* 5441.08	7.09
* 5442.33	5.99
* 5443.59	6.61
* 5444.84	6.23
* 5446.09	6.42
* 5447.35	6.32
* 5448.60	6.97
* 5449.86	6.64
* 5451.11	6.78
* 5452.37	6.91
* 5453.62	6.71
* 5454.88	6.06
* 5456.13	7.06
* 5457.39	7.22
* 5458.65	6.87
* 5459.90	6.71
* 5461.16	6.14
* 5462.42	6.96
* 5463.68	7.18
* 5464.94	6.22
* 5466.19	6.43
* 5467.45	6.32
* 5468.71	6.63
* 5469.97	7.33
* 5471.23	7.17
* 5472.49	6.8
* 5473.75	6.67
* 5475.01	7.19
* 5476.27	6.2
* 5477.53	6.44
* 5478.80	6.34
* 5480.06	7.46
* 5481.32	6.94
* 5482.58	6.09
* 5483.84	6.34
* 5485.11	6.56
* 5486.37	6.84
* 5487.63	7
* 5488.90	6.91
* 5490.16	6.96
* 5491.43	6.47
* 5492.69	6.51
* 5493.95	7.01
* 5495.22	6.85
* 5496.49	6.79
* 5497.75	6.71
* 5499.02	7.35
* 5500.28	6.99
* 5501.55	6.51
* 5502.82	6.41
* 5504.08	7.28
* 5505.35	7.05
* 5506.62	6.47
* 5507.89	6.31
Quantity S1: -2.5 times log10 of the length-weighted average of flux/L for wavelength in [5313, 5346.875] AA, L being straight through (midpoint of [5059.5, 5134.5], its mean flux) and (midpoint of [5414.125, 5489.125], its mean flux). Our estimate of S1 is 0.01 mag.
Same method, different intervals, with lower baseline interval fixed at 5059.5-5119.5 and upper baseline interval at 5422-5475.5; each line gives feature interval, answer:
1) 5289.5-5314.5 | 0.02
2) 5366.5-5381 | 0.04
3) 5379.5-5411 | 0.06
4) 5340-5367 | 0.02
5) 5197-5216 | 0.03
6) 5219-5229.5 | 0.00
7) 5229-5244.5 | 0.04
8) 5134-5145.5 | -0.06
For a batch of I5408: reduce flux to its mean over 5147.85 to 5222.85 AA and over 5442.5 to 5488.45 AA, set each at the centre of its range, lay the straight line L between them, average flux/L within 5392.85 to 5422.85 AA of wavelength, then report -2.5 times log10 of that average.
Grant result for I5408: 0.06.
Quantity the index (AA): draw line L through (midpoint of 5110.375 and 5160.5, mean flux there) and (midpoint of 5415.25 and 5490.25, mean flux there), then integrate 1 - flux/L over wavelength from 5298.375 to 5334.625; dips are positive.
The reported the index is 1.57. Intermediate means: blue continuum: 7.3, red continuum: 6.61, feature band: 6.61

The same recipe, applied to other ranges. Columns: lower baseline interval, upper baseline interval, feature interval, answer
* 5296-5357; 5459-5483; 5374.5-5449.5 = 3.41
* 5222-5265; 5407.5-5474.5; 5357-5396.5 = 1.10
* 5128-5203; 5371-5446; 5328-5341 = -0.22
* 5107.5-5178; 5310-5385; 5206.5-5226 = 0.78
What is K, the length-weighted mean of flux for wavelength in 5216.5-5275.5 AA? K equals 6.83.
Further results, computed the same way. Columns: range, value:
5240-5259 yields 6.88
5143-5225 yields 6.95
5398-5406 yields 6.48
